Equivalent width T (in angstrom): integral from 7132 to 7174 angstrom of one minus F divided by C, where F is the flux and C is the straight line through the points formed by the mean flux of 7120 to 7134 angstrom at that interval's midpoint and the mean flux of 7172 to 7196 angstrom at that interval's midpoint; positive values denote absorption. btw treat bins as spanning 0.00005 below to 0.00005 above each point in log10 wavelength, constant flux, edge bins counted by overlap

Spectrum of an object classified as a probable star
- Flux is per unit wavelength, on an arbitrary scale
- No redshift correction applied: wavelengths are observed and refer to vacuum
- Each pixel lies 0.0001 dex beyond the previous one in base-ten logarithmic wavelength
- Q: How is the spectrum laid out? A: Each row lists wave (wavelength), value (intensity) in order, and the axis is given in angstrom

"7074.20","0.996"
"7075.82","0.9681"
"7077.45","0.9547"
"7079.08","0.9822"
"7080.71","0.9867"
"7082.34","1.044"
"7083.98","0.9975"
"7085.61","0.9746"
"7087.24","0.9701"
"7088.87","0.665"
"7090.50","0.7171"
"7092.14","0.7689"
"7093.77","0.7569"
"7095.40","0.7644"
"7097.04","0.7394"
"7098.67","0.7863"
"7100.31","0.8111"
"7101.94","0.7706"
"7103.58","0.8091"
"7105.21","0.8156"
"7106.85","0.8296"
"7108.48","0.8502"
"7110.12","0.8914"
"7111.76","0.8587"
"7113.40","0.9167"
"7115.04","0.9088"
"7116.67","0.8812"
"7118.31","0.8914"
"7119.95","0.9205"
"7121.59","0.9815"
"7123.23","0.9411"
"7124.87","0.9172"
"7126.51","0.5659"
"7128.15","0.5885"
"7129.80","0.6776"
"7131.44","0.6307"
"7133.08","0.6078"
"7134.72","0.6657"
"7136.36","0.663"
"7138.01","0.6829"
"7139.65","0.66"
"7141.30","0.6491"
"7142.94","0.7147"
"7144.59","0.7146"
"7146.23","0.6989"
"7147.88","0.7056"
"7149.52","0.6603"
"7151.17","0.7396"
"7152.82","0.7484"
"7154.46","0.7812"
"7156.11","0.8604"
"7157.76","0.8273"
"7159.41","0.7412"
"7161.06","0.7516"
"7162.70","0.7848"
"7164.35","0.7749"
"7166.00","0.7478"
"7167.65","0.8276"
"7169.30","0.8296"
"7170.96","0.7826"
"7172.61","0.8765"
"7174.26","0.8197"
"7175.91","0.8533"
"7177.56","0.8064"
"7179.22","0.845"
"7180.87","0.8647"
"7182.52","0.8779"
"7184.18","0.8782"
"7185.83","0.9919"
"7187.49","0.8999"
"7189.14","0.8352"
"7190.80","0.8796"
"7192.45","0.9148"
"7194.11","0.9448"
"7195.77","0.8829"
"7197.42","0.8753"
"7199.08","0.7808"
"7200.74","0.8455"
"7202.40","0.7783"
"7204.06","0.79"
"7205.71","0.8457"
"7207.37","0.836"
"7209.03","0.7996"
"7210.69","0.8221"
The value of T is 3.5 angstrom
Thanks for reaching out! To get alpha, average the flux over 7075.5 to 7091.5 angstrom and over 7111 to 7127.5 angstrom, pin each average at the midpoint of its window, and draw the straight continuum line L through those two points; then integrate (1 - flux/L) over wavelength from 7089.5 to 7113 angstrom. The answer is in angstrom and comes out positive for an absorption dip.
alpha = 2.6 angstrom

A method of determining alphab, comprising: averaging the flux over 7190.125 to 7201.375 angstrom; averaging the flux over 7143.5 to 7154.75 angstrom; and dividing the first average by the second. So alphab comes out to 1.2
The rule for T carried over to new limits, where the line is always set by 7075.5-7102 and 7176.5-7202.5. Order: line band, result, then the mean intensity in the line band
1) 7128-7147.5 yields 4.5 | 0.666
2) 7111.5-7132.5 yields 1.1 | 0.818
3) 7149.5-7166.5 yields 1.9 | 0.771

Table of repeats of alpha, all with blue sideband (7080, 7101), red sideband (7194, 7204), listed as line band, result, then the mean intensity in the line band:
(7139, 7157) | 2.6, 0.722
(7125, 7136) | 2.6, 0.643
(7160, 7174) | 0.7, 0.797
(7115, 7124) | -0.8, 0.922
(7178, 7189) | -0.6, 0.886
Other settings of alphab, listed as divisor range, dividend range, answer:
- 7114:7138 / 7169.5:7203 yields 1.12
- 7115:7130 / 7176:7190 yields 1.05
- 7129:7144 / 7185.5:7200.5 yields 1.34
